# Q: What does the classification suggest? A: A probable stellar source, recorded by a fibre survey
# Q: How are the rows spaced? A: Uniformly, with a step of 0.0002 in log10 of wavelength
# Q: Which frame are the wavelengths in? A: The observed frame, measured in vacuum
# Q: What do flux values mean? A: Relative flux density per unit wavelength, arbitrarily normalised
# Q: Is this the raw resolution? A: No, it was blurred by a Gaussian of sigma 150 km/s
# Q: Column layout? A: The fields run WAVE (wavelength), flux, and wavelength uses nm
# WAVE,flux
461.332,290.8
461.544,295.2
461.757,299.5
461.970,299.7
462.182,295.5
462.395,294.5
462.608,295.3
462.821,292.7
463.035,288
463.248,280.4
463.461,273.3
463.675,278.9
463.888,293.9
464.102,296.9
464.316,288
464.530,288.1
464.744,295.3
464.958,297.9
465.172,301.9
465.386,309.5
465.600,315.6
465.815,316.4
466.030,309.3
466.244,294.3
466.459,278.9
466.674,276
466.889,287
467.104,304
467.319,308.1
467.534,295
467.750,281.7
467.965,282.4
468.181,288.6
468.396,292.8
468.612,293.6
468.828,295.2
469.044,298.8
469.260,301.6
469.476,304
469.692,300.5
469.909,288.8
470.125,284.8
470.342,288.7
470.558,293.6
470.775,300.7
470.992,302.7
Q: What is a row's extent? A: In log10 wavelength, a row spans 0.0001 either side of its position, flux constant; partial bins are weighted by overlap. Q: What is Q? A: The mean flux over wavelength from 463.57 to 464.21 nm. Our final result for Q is 290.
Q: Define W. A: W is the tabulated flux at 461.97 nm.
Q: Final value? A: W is 299.7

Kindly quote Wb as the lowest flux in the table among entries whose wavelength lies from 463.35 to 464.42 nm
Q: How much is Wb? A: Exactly 273.3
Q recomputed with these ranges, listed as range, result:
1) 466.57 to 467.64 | 294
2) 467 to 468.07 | 294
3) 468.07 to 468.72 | 292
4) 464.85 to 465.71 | 306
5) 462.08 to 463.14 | 293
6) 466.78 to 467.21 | 295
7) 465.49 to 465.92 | 316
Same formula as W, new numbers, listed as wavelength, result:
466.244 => 294.3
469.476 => 304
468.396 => 292.8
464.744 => 295.3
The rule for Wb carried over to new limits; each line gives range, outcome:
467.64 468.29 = 281.7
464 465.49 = 288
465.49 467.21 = 276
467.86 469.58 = 282.4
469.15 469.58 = 301.6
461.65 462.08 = 299.5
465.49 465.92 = 315.6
